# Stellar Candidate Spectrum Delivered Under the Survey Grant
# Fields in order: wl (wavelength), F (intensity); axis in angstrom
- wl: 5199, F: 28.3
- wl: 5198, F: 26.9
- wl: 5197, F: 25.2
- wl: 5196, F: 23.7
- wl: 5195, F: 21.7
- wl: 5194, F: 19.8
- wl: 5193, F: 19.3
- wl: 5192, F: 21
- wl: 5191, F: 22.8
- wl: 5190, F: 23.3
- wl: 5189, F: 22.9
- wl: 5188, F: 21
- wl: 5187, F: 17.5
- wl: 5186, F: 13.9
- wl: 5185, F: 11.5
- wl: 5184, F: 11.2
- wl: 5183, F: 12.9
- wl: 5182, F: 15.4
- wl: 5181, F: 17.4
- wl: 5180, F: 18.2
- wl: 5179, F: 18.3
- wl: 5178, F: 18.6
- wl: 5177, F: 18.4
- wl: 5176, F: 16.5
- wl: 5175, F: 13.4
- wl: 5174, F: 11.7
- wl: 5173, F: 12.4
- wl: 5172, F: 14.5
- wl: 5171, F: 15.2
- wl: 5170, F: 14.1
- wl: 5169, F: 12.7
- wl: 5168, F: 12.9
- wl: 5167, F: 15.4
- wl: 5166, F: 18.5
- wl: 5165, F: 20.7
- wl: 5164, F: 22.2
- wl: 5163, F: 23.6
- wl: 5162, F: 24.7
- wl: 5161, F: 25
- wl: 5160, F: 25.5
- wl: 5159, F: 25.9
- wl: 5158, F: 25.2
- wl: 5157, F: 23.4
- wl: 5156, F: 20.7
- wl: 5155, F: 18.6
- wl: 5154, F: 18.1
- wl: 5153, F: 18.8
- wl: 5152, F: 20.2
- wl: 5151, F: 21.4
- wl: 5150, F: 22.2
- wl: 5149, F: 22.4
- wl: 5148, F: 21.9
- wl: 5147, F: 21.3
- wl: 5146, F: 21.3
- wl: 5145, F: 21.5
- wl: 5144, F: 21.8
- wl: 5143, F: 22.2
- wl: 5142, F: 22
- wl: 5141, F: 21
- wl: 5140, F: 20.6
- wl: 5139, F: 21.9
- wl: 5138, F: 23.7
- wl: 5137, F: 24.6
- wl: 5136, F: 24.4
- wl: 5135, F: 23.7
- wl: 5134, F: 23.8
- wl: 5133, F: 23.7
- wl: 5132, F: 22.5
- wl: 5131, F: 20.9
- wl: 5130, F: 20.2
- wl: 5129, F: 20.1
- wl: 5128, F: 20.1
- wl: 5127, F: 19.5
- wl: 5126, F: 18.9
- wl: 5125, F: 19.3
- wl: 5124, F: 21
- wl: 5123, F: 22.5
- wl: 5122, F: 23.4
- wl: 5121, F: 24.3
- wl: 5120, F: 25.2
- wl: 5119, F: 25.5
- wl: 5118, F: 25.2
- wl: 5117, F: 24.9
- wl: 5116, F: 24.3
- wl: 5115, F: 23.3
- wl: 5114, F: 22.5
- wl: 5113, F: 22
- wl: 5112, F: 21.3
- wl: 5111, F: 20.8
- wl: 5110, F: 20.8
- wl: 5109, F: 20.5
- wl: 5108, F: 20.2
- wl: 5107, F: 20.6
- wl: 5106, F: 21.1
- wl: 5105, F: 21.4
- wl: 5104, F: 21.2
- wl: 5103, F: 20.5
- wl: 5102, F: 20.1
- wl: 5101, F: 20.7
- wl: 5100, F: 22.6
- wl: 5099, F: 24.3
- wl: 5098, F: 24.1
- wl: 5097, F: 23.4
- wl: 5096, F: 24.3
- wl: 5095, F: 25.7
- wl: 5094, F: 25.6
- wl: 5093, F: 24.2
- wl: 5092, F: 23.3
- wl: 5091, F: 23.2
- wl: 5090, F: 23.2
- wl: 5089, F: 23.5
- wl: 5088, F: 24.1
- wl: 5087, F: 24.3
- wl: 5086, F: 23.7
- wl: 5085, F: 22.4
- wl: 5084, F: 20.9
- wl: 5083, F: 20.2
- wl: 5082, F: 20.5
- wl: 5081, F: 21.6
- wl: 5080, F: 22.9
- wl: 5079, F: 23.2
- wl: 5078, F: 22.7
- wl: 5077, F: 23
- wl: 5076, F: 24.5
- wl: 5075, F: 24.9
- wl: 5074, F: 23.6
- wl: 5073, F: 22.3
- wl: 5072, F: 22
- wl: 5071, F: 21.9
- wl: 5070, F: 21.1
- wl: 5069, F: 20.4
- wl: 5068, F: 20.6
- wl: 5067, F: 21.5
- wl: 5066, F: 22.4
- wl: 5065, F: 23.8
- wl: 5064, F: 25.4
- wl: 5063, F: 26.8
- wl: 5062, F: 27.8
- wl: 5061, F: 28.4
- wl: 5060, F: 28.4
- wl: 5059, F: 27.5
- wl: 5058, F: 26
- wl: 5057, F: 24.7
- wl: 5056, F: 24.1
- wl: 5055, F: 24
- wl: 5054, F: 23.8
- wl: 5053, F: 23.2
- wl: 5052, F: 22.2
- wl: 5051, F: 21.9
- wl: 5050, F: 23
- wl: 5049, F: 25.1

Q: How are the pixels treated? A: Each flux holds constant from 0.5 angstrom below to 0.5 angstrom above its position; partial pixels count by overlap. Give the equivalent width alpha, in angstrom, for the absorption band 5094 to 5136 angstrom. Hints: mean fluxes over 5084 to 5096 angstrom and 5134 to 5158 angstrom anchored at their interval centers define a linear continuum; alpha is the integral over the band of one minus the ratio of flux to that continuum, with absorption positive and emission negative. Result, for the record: 1.1 angstrom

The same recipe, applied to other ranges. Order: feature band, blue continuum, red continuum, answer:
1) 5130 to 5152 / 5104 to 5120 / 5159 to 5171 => -1.4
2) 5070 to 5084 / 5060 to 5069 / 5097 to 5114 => 0.7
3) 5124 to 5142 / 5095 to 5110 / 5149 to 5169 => -0.2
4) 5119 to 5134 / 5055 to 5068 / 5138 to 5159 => 0.5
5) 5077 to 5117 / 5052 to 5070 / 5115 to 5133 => 1.3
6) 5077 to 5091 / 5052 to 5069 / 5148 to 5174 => 0.5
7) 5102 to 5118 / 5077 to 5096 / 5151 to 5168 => 0.6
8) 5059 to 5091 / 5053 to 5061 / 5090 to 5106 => 1.4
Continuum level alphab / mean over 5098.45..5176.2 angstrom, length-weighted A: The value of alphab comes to 21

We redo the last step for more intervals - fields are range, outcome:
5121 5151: 21.8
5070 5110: 22.6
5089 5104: 23.2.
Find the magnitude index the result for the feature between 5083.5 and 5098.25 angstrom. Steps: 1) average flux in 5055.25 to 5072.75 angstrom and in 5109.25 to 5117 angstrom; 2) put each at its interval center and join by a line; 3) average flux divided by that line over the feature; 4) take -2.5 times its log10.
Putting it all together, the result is -0.03 mag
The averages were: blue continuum 24.2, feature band 23.7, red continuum 22.3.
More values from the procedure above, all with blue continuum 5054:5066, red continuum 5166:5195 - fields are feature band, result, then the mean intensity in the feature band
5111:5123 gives -0.10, 23.6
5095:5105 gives 0.02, 22.5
